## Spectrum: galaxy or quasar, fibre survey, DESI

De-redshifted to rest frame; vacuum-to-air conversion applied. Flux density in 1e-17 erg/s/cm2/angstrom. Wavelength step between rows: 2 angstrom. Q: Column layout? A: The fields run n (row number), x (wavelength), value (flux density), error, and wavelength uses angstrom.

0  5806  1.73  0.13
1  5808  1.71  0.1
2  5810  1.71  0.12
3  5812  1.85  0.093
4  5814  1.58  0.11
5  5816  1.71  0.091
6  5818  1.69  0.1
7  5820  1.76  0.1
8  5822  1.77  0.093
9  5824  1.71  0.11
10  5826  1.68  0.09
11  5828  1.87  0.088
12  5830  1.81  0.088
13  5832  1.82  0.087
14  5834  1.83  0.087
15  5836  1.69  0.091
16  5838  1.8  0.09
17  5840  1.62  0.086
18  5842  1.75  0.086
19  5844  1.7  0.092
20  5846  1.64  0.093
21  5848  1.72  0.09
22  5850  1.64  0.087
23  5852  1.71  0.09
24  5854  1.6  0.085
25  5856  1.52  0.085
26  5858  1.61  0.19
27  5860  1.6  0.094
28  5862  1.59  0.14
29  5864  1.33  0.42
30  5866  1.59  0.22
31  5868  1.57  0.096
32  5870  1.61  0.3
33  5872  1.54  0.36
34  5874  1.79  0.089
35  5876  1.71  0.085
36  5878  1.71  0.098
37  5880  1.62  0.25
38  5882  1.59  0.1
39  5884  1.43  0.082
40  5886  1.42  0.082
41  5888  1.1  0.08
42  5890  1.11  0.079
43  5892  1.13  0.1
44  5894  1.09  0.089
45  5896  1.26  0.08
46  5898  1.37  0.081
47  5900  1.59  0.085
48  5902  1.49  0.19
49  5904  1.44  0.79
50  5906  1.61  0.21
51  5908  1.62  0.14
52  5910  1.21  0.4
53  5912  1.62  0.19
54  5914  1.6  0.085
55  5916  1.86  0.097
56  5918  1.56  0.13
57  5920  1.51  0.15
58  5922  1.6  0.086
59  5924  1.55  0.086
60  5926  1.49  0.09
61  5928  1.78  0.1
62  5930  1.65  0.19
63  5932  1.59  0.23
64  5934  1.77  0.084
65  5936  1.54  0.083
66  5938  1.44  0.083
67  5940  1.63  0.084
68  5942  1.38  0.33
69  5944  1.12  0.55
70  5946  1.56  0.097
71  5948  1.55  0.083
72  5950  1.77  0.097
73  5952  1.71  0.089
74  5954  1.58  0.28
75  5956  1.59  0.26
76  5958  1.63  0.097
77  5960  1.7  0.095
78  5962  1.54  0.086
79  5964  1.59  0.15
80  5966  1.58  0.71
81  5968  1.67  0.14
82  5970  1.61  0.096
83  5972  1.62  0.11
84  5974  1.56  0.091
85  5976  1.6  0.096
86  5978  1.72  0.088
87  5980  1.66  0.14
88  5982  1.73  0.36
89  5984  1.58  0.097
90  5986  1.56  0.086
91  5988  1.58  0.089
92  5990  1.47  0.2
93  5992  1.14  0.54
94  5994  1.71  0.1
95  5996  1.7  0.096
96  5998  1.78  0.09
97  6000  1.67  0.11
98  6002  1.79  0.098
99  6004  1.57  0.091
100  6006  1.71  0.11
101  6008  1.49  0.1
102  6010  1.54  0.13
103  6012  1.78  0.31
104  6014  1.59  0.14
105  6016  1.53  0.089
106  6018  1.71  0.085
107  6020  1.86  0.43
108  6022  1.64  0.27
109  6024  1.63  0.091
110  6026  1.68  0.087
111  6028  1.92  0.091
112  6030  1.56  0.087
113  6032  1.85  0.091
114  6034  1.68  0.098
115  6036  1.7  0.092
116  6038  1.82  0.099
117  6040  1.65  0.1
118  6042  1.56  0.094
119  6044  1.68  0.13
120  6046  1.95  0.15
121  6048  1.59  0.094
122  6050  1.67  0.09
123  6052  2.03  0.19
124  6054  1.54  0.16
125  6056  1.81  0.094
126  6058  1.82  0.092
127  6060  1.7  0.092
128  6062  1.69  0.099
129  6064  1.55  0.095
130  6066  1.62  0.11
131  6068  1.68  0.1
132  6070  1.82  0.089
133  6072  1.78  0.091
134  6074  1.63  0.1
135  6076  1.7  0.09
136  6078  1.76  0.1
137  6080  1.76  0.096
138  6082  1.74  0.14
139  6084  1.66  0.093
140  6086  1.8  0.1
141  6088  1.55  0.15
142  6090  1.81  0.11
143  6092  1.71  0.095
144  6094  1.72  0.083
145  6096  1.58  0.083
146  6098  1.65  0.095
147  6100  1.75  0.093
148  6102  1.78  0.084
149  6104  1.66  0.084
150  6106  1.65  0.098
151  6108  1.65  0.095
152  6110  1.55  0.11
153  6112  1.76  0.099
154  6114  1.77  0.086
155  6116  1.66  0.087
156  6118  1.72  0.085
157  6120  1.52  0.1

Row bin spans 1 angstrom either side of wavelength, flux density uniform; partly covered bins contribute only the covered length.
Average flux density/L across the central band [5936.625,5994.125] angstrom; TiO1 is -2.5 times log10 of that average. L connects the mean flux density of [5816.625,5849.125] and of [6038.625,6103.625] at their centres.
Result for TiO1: 0.10 mag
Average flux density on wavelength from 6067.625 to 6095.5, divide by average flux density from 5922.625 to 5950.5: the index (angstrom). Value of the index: 1.11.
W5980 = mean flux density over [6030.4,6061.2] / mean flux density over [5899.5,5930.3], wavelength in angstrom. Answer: 1.10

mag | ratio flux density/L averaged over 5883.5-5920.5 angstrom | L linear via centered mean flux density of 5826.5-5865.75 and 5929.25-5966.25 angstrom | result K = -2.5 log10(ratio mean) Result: 0.14 mag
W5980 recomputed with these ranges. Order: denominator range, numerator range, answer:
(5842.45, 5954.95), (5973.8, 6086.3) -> 1.09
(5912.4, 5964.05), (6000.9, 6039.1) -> 1.06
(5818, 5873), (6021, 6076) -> 1.03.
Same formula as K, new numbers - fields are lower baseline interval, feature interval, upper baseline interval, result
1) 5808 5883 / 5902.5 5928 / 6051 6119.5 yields 0.082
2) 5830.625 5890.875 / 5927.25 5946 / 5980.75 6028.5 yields 0.053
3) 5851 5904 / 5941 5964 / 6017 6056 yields 0.028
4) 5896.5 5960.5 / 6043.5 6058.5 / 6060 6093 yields -0.052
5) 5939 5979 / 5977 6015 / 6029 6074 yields 0.012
